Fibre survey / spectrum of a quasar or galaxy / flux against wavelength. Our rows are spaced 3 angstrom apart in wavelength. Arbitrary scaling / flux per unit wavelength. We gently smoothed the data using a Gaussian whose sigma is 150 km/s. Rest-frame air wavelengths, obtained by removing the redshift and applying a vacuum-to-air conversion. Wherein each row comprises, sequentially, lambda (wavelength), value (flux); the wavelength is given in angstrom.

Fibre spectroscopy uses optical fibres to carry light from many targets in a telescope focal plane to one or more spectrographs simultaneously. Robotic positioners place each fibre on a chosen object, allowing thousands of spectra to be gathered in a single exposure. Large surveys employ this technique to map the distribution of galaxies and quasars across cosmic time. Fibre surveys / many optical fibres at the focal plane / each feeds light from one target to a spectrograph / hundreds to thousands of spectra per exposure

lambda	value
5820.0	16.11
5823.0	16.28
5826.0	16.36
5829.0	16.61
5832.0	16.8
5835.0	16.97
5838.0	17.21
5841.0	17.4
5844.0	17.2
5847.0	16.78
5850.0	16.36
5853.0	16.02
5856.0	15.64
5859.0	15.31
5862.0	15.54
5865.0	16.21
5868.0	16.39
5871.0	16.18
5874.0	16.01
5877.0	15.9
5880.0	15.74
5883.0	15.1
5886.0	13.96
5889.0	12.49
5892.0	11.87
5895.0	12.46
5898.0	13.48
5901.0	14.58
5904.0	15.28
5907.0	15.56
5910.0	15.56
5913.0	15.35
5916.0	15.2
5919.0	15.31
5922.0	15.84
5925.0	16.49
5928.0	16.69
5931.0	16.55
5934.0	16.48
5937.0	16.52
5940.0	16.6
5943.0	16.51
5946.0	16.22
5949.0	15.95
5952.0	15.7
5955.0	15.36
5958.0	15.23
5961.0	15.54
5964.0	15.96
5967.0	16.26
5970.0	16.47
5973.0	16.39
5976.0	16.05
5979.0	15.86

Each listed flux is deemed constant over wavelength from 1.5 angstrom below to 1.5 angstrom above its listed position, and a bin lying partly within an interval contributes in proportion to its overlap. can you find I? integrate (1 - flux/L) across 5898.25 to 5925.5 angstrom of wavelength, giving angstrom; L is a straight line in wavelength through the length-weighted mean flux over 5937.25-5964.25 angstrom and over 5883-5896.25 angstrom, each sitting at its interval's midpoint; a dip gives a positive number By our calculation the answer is -2.5 angstrom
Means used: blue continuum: 13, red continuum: 15.9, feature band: 15.3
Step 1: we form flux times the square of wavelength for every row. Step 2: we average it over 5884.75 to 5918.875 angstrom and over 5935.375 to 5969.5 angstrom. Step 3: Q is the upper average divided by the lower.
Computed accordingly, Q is 1.15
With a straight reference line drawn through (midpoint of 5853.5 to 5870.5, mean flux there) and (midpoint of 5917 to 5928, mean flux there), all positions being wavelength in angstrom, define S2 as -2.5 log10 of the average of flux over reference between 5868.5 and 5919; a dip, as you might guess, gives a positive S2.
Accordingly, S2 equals 0.08 mag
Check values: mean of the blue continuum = 15.9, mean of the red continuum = 16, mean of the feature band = 14.7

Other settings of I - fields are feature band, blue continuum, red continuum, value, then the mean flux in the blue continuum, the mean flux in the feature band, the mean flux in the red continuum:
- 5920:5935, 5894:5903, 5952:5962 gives -1.9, 13.7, 16.4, 15.4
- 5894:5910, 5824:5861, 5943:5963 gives 1.6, 16.5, 14.4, 15.7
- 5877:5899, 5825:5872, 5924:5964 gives 3.5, 16.4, 13.7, 16.1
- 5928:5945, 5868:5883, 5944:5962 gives -0.9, 15.9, 16.5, 15.7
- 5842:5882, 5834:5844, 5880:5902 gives -1.4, 17.2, 16.1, 13.6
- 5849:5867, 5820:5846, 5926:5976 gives 0.9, 16.8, 15.8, 16.2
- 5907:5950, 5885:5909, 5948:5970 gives -3.8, 13.7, 16.1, 15.8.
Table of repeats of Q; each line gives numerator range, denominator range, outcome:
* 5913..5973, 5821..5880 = 1.01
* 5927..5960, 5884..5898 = 1.28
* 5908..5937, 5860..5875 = 1.01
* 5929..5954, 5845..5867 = 1.05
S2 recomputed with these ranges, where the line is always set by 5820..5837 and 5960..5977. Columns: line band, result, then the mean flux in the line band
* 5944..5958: 0.03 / 15.8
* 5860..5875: 0.03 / 16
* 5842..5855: 0.00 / 16.6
